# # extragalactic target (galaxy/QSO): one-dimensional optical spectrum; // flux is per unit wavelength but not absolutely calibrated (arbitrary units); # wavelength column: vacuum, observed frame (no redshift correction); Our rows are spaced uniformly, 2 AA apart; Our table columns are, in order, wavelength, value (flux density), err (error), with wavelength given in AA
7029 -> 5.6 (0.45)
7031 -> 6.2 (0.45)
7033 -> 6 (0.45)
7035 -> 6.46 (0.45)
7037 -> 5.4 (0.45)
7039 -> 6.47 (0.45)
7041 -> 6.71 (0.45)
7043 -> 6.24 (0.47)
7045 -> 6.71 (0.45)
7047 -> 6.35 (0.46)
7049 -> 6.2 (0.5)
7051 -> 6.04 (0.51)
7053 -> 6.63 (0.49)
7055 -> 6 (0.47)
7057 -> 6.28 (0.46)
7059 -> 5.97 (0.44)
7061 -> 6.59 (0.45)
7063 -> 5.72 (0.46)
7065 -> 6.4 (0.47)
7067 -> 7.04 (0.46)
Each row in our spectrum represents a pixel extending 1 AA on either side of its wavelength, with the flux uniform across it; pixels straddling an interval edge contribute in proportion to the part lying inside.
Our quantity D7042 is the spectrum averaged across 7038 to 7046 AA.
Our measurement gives 6.53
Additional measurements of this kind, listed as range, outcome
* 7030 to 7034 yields 6.1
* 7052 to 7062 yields 6.29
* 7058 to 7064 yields 6.09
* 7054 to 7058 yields 6.14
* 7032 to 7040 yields 6.08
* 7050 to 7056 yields 6.22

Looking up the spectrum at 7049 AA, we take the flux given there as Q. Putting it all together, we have 6.2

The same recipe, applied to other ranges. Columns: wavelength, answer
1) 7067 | 7.04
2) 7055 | 6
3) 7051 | 6.04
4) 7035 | 6.46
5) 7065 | 6.4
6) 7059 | 5.97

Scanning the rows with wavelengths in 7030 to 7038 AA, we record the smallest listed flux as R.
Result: 5.4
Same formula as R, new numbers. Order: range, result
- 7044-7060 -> 5.97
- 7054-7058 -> 6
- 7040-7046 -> 6.24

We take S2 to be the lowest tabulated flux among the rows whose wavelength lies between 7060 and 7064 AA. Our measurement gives 5.72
